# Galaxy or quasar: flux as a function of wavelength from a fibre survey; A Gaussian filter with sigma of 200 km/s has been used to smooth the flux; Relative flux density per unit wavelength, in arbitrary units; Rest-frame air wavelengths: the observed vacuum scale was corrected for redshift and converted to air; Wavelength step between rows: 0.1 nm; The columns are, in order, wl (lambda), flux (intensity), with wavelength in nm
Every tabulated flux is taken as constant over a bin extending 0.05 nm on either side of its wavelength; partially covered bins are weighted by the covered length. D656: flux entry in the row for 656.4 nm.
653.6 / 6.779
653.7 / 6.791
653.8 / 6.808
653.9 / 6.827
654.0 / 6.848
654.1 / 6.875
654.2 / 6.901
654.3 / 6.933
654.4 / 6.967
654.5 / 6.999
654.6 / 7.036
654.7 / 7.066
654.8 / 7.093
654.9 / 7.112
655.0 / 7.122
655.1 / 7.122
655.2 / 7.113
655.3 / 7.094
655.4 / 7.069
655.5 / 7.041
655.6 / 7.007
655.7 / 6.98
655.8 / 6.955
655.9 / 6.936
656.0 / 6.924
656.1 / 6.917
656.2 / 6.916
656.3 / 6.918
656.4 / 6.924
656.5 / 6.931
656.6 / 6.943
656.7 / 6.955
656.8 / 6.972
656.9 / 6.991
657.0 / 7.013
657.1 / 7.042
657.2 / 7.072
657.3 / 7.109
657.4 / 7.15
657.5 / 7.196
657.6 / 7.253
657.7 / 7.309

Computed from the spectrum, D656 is 6.924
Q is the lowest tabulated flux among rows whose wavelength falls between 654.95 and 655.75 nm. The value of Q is 6.98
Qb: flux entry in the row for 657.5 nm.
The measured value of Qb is 7.196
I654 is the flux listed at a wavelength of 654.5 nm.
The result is 6.999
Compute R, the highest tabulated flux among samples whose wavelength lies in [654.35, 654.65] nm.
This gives 7.036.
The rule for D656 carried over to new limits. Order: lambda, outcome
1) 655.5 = 7.041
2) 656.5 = 6.931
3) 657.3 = 7.109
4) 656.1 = 6.917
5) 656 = 6.924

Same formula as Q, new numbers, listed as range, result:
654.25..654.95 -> 6.933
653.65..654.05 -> 6.791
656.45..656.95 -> 6.931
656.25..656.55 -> 6.918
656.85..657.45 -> 6.991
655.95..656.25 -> 6.916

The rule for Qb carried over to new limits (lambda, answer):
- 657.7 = 7.309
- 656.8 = 6.972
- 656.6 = 6.943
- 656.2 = 6.916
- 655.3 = 7.094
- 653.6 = 6.779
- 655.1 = 7.122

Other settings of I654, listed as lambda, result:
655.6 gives 7.007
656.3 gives 6.918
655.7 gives 6.98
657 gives 7.013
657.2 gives 7.072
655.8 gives 6.955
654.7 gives 7.066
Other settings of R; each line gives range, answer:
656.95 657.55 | 7.196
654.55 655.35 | 7.122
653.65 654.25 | 6.901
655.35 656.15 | 7.069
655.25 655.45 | 7.094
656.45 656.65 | 6.943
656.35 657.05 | 7.013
